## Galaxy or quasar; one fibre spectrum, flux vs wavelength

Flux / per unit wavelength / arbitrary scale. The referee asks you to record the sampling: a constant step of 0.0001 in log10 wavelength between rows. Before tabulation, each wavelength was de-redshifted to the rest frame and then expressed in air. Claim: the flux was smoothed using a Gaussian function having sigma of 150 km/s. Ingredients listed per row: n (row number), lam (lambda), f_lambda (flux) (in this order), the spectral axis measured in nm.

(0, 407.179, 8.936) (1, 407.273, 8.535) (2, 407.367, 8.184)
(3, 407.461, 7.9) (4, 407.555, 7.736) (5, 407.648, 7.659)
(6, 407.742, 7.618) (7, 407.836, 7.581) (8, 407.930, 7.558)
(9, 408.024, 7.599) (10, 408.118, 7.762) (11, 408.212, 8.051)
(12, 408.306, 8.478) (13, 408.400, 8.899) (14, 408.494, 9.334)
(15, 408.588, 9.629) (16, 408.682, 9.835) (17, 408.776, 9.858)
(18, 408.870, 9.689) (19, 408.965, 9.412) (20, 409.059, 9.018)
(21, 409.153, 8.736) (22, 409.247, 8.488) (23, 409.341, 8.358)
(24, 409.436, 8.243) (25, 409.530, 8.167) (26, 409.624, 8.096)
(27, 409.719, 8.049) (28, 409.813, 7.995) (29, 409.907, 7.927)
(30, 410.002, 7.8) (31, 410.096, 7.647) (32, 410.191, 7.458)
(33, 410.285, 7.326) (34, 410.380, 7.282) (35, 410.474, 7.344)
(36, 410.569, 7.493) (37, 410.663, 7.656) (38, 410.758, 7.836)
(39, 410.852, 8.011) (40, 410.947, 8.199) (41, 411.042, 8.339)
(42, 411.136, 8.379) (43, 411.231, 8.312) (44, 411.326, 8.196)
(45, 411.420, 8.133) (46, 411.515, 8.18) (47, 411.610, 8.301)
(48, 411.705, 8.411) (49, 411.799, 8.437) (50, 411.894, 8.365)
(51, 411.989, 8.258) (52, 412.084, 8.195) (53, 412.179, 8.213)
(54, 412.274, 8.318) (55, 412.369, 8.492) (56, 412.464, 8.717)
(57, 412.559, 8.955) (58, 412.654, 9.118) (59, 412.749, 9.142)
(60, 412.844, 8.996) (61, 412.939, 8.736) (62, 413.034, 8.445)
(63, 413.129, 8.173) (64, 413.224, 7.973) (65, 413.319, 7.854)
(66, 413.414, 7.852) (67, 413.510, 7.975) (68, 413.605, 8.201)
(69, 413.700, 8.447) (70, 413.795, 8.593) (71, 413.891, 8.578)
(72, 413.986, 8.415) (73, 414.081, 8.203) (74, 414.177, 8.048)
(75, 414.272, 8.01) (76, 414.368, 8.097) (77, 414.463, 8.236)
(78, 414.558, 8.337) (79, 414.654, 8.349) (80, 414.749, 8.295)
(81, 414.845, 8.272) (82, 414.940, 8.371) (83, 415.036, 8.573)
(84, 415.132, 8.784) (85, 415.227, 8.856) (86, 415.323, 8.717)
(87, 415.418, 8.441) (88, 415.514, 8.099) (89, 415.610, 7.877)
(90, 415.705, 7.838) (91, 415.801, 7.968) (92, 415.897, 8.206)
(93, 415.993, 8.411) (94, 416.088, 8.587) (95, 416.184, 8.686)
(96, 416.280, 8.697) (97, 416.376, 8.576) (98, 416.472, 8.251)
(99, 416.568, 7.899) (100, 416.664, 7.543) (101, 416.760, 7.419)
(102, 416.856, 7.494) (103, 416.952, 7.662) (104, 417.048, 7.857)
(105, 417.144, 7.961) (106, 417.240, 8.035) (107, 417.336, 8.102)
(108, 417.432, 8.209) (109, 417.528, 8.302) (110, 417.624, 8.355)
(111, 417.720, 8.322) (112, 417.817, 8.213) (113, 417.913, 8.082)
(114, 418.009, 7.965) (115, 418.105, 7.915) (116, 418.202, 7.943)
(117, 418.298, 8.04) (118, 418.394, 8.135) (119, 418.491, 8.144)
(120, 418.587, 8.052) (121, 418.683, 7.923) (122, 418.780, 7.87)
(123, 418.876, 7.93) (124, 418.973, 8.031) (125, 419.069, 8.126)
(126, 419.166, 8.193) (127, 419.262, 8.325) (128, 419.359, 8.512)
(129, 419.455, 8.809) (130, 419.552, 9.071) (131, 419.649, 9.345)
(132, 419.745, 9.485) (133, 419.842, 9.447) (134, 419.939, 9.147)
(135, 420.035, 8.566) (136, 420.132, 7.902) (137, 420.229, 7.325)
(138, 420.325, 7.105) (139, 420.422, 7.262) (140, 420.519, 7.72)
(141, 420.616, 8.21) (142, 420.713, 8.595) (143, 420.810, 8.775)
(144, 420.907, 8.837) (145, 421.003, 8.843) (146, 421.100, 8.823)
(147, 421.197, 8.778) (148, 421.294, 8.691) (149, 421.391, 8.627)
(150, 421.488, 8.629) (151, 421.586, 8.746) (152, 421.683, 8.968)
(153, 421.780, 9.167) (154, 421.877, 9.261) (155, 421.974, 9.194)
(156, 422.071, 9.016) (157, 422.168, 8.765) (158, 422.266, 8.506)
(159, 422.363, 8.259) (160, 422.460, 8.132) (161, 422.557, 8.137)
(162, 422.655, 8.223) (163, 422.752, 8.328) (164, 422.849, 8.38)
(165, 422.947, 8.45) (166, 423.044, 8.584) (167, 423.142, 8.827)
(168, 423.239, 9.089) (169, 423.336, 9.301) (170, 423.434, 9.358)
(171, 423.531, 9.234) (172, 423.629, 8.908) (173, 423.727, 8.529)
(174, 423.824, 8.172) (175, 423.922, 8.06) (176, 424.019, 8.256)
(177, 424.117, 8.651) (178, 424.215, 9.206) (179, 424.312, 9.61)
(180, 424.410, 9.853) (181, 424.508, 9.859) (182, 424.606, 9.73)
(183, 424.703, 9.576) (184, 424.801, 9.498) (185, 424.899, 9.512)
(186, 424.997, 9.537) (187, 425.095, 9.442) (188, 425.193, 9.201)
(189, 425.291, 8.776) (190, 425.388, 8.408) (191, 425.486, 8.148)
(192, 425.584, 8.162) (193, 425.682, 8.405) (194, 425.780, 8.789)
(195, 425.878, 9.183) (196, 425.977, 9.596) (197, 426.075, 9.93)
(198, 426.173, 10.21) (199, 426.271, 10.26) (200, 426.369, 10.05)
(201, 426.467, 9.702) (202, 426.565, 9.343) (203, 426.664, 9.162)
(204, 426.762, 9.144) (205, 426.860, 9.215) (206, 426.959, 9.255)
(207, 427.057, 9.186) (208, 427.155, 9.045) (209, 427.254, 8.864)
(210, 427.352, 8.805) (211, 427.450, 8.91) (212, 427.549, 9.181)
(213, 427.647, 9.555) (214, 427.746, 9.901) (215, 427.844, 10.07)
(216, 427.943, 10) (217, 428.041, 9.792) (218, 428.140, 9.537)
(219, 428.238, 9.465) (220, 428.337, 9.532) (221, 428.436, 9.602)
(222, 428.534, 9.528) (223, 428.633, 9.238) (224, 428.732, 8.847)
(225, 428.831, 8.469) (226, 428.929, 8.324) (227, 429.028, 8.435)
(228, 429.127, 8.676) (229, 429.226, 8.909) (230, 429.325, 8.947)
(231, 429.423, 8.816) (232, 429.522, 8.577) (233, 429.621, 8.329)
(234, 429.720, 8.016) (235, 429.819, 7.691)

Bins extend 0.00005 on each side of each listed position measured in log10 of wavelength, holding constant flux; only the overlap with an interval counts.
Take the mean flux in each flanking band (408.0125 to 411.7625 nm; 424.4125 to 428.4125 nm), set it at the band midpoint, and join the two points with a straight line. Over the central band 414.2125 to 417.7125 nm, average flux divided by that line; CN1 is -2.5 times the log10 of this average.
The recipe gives 0.06 mag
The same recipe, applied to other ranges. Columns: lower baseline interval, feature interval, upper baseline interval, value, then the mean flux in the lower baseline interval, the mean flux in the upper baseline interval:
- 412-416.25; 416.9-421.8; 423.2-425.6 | 0.05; 8.38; 9.06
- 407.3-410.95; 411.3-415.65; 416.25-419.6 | -0.03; 8.2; 8.11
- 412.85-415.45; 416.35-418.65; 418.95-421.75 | 0.06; 8.34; 8.52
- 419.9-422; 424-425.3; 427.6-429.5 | -0.06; 8.5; 9.23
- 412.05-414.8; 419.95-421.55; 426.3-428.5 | 0.08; 8.38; 9.43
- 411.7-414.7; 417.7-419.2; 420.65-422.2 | 0.08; 8.38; 8.85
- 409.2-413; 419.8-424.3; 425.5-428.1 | 0.05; 8.19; 9.36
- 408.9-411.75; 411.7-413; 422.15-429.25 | -0.05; 8.1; 9.08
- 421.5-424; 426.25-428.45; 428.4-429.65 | -0.08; 8.7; 8.83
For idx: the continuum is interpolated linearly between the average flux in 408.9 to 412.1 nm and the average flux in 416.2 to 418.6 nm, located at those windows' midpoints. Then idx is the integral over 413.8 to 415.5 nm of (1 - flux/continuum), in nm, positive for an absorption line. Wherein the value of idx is -0.06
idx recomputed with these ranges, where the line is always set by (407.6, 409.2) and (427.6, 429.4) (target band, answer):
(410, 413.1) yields 0.19 nm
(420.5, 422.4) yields 0.06 nm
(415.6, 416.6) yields 0.07 nm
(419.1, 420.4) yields 0.07 nm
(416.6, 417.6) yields 0.12 nm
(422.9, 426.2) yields 0.03 nm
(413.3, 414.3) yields 0.07 nm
